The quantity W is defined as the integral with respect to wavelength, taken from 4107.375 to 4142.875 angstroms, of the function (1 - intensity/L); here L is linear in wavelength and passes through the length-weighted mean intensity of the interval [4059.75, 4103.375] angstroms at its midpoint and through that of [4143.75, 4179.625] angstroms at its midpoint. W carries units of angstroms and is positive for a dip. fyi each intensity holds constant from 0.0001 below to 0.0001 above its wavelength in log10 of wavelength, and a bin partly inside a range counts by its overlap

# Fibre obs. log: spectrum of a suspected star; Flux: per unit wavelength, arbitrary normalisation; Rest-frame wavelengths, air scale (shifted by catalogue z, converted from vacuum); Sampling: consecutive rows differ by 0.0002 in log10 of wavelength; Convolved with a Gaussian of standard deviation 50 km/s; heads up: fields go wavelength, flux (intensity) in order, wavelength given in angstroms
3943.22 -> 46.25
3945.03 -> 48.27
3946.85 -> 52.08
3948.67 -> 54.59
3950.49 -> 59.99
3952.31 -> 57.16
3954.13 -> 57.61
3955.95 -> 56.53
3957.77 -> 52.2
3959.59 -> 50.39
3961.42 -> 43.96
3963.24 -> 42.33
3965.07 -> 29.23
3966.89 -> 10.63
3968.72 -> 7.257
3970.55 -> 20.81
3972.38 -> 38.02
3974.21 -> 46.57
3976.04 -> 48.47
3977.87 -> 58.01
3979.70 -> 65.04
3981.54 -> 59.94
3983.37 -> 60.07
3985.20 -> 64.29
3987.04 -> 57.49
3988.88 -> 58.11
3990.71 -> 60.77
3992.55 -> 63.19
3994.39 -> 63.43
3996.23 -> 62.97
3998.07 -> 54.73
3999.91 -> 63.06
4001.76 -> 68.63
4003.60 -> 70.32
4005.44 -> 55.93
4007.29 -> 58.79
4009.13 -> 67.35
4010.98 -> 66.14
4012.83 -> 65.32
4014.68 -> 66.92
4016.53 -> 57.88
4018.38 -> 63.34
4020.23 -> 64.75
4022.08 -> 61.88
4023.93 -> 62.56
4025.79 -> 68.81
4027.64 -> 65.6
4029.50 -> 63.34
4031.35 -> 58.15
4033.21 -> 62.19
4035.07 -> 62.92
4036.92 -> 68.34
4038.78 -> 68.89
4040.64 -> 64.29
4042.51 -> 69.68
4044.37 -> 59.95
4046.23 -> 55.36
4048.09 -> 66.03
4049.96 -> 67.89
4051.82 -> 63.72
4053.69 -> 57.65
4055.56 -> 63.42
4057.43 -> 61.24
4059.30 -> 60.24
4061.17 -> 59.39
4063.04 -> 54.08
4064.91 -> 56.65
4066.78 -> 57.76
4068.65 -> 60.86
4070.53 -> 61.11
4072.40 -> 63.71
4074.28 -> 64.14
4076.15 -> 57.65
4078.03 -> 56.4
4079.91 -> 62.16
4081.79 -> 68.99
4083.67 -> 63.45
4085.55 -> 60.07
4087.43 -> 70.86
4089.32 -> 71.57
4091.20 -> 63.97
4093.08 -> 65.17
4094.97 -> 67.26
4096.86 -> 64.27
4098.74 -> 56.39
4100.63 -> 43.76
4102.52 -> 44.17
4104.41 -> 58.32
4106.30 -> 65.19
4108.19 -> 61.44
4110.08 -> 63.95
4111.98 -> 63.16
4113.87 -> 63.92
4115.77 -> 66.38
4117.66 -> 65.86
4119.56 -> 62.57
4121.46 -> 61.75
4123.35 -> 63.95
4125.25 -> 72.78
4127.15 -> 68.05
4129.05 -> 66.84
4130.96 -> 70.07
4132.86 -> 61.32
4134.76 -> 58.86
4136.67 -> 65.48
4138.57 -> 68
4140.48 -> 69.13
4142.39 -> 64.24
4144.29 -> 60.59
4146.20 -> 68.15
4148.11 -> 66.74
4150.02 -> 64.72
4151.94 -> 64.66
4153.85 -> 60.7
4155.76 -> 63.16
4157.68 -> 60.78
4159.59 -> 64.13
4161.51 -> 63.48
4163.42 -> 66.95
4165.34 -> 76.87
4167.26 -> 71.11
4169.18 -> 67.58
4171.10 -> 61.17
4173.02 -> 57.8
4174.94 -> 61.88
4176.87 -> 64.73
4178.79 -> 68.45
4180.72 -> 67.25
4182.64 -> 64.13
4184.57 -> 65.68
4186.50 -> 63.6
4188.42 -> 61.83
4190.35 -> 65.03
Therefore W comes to -1.2 angstroms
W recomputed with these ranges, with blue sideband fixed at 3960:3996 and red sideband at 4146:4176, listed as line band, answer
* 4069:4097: -3.1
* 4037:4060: -3.9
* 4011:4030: -4.6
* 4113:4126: -0.9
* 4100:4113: 0.5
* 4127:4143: -0.8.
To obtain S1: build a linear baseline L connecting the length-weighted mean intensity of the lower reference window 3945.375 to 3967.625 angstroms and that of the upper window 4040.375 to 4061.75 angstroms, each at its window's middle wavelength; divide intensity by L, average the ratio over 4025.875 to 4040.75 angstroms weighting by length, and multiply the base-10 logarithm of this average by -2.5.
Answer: -0.09 mag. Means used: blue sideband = 47.5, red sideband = 62.4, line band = 64.5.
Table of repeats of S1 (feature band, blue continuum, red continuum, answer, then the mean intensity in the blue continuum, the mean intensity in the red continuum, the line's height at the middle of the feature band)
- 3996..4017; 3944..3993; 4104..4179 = -0.20 mag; 48.9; 64.9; 52.4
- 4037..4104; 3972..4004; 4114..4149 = 0.02 mag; 59.2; 65.6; 62.9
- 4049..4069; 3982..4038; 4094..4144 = 0.05 mag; 62.9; 62.9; 62.9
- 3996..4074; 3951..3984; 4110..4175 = -0.19 mag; 44.7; 65.1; 52.6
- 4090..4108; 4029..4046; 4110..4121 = 0.09 mag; 63.9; 64.2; 64.1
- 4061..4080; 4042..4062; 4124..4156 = 0.06 mag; 62.1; 65.5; 62.8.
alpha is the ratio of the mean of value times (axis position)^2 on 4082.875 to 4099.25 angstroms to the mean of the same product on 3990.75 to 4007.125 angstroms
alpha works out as 1.1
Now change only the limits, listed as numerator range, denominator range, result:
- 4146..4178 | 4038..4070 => 1.11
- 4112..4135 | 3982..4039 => 1.10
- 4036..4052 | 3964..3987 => 1.56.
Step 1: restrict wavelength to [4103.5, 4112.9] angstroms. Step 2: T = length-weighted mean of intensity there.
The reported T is 62.4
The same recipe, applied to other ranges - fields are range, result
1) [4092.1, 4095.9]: 66.2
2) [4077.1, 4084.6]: 62.7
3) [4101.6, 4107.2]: 55.9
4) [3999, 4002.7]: 65.8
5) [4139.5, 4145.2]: 64.7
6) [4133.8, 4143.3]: 65.1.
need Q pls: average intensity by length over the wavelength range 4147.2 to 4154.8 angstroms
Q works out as 64.1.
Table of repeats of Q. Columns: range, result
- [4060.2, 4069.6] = 57.8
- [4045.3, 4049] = 60.8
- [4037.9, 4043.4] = 67.5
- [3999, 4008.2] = 63.3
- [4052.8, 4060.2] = 60.6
